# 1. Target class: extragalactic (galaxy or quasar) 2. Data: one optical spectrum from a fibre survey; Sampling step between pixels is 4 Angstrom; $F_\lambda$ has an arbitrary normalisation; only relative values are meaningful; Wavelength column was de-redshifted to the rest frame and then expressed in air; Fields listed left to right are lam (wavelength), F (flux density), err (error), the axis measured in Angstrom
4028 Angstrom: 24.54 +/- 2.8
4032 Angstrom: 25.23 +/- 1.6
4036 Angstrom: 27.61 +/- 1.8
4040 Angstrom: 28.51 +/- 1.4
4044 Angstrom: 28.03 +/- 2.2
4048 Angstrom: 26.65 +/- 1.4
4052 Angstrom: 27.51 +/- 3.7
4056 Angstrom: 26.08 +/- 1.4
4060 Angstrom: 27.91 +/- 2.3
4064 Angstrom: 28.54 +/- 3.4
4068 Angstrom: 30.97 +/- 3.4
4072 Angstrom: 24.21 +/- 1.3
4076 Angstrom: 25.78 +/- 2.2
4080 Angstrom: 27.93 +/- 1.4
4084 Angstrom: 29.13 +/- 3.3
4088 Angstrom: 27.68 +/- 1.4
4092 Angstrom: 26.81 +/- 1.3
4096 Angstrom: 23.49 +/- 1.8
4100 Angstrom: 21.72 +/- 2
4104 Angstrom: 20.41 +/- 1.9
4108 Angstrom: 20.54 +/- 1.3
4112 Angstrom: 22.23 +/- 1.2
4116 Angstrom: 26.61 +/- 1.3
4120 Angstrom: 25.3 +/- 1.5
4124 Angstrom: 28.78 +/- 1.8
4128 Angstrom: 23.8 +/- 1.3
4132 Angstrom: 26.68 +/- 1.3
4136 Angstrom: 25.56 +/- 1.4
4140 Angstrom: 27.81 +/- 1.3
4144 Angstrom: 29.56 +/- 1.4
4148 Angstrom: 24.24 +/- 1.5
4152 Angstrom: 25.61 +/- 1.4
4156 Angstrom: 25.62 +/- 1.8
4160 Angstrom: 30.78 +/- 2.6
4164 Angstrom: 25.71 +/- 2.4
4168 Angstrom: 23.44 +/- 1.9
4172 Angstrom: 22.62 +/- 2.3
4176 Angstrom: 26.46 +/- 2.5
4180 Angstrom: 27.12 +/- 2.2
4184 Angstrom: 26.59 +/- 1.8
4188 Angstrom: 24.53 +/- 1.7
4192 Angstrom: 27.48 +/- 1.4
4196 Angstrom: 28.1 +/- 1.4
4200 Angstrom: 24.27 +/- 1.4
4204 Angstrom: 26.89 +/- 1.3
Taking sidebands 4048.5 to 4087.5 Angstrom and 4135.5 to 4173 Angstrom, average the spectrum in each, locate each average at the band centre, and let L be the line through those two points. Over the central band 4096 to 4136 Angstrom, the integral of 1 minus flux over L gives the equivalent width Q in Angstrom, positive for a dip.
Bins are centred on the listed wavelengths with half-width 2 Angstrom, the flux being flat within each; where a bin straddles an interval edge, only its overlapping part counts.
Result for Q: 4.1 Angstrom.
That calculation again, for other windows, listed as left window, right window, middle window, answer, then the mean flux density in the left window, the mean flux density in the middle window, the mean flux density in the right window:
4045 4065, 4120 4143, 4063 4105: 1.4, 27.3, 26.1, 26.6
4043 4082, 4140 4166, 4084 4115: 3.9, 27.3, 23.8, 27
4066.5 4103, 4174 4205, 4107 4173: 1.5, 26.2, 25.7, 26.4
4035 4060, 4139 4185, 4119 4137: 0.3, 27.4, 26.1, 26.3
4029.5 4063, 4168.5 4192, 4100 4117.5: 2.8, 27.2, 22.2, 25.5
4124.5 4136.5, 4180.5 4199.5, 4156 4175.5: 0.4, 25.7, 25.7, 26.5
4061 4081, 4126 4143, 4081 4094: -0.3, 27.5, 27.9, 26.2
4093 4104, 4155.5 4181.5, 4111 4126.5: -1.5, 22.6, 25.9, 26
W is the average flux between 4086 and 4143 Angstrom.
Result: 24.9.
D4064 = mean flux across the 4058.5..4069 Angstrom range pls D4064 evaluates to 29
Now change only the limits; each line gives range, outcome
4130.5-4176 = 26.2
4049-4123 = 25.8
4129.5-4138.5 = 26.1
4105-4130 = 24.4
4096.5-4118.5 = 22.5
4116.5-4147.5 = 26.7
